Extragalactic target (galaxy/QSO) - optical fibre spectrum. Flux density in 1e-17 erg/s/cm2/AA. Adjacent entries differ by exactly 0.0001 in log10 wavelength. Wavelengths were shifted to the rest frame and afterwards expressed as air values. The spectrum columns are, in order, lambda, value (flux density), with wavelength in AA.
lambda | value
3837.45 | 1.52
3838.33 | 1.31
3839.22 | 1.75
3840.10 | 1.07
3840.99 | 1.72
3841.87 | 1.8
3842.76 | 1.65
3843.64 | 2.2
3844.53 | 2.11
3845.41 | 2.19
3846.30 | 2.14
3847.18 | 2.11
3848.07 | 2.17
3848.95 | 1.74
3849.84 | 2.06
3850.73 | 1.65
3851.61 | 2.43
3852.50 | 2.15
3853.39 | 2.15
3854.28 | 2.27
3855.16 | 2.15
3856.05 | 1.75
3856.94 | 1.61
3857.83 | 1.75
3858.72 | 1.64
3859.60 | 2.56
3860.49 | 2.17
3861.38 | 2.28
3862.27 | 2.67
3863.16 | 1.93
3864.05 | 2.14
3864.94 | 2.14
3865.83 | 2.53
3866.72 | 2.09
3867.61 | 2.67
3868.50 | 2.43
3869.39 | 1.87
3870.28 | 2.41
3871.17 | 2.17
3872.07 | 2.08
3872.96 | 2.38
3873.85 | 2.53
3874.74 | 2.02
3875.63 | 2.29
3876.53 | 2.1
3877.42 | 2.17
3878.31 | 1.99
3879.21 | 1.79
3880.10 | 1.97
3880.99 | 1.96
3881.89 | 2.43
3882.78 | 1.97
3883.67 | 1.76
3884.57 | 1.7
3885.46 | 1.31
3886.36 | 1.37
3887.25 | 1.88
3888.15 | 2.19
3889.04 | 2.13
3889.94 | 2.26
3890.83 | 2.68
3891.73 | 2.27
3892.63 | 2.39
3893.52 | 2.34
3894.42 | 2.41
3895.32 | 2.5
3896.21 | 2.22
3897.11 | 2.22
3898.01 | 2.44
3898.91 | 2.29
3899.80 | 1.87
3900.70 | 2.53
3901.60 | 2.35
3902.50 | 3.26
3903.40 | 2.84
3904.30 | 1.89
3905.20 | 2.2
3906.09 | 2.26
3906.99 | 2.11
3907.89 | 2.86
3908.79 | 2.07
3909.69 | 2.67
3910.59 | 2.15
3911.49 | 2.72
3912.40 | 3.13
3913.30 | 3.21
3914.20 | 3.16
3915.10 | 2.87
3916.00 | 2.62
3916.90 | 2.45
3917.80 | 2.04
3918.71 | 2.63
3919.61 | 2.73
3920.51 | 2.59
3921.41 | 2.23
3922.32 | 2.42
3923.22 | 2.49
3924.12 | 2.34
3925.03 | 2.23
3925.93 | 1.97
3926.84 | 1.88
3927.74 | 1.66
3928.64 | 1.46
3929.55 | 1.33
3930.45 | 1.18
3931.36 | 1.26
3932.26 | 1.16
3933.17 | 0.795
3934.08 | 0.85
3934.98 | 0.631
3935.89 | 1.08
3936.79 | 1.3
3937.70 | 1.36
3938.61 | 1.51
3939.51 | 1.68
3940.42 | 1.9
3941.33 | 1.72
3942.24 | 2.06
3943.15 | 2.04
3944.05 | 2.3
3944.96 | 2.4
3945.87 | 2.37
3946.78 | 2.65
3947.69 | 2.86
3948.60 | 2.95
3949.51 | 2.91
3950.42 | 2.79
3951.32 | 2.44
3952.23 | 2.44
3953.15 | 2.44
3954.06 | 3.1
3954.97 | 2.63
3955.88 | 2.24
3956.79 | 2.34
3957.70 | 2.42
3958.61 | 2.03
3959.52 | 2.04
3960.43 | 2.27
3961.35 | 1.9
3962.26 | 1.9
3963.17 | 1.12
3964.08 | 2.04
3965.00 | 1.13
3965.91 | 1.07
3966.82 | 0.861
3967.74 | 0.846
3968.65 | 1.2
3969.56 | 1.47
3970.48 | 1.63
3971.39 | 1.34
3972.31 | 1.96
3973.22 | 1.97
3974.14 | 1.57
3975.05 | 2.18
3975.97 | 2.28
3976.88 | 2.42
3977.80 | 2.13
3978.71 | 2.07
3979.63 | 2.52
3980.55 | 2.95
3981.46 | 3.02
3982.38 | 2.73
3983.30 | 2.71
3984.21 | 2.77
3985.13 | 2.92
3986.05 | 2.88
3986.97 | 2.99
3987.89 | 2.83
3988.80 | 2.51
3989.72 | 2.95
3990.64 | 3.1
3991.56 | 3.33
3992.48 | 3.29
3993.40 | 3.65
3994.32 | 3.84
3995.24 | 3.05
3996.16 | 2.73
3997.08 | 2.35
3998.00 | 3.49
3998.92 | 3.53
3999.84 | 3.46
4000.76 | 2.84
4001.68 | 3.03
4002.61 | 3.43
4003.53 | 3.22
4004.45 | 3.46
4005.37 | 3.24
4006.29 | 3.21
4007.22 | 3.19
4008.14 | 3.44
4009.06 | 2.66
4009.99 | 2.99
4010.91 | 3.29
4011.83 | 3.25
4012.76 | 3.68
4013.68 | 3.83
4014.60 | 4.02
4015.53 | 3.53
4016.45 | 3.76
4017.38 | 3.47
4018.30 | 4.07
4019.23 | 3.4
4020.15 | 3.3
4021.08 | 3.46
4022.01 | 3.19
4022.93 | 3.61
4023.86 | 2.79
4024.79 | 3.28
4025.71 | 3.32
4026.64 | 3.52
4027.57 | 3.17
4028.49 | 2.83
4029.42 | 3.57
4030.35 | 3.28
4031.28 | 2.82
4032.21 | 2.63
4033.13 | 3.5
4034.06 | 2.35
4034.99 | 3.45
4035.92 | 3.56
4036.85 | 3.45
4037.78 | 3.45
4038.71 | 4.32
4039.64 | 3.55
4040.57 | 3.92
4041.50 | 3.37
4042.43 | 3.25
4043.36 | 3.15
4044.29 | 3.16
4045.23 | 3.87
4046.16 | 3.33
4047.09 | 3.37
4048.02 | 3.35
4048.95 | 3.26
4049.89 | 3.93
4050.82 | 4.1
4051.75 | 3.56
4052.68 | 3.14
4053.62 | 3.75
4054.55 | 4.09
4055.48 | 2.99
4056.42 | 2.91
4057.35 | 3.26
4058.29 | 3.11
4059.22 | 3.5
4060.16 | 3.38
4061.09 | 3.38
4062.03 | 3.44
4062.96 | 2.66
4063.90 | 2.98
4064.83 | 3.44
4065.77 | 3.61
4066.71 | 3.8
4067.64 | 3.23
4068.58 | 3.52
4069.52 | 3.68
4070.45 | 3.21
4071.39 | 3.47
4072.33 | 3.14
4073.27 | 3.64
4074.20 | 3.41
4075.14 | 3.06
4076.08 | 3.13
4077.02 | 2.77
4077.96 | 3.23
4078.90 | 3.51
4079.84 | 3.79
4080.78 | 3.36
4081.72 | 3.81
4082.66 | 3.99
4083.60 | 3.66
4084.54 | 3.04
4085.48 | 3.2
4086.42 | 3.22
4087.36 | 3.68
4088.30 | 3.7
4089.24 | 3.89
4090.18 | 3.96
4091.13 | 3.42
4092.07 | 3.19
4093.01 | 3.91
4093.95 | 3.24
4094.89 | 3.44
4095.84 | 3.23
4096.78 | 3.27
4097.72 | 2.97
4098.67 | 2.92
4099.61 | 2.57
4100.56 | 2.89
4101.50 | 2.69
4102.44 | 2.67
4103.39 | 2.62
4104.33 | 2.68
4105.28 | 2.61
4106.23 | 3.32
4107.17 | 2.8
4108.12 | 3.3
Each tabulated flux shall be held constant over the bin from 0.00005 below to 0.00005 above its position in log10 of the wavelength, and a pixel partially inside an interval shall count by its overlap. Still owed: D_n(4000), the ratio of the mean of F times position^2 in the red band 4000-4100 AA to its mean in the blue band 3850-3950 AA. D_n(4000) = 1.7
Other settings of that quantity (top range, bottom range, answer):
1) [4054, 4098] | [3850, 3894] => 1.78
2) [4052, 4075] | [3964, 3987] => 1.71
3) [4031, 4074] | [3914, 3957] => 1.73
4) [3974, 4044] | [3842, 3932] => 1.53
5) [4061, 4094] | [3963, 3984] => 1.90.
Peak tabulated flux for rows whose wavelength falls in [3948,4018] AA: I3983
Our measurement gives 4.02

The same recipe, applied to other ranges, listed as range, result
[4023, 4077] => 4.32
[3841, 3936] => 3.26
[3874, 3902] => 2.68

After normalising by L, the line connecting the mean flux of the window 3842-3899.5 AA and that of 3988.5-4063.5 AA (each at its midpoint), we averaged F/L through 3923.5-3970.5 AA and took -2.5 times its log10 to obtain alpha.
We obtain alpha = 0.415 mag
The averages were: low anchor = 2.12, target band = 1.85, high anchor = 3.33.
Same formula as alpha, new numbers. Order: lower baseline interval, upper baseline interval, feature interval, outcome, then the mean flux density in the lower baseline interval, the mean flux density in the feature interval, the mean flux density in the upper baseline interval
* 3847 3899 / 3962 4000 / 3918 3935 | 0.238 mag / 2.13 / 1.81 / 2.4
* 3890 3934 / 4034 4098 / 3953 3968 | 0.346 mag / 2.27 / 1.91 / 3.43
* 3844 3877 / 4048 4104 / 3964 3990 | 0.299 mag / 2.15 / 2.13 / 3.35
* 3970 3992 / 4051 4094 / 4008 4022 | -0.218 mag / 2.49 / 3.47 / 3.42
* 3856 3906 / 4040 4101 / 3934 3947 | 0.427 mag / 2.18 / 1.73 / 3.39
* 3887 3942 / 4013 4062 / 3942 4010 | 0.108 mag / 2.13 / 2.52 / 3.42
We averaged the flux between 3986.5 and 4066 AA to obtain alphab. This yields 3.32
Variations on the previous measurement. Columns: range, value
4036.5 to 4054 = 3.54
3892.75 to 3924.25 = 2.49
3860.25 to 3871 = 2.28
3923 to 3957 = 1.96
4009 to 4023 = 3.49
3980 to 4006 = 3.08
